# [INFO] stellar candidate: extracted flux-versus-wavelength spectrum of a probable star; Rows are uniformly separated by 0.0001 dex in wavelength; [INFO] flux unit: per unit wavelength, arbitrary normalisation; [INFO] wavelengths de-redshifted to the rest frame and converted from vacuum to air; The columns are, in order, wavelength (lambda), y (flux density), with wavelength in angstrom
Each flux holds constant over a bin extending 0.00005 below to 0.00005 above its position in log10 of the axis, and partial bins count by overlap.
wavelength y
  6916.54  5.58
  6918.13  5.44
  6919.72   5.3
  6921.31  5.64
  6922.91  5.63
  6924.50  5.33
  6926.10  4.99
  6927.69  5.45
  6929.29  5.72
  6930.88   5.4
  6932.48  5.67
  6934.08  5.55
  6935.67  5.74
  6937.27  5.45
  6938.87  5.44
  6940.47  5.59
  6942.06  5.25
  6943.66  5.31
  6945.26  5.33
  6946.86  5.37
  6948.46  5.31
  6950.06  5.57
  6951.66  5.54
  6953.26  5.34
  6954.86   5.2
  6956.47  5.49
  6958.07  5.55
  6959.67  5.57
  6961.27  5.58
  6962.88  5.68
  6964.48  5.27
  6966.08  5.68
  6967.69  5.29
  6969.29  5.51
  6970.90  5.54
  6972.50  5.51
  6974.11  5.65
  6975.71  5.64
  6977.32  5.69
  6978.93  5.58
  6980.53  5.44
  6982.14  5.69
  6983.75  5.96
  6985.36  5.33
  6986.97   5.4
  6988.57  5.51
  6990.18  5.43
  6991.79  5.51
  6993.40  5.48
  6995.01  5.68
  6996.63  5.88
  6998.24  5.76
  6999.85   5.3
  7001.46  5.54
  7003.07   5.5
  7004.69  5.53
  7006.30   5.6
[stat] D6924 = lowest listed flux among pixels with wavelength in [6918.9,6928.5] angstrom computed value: 4.99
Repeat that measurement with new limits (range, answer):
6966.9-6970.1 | 5.29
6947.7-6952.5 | 5.31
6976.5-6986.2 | 5.33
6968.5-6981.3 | 5.44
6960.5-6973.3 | 5.27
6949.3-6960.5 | 5.2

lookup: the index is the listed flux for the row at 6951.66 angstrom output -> 5.54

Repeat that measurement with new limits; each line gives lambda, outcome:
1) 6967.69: 5.29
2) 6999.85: 5.3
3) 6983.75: 5.96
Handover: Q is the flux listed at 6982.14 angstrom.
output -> 5.69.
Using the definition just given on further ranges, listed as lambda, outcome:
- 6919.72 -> 5.3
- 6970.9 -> 5.54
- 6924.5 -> 5.33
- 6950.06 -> 5.57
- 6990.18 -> 5.43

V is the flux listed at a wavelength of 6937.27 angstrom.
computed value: 5.45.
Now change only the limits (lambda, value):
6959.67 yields 5.57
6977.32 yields 5.69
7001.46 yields 5.54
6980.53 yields 5.44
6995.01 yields 5.68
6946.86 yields 5.37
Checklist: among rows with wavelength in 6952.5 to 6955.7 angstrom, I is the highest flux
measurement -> 5.34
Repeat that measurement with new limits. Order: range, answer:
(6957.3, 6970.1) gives 5.68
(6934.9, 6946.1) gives 5.74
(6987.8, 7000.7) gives 5.88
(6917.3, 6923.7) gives 5.64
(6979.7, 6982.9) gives 5.69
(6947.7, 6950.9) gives 5.57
